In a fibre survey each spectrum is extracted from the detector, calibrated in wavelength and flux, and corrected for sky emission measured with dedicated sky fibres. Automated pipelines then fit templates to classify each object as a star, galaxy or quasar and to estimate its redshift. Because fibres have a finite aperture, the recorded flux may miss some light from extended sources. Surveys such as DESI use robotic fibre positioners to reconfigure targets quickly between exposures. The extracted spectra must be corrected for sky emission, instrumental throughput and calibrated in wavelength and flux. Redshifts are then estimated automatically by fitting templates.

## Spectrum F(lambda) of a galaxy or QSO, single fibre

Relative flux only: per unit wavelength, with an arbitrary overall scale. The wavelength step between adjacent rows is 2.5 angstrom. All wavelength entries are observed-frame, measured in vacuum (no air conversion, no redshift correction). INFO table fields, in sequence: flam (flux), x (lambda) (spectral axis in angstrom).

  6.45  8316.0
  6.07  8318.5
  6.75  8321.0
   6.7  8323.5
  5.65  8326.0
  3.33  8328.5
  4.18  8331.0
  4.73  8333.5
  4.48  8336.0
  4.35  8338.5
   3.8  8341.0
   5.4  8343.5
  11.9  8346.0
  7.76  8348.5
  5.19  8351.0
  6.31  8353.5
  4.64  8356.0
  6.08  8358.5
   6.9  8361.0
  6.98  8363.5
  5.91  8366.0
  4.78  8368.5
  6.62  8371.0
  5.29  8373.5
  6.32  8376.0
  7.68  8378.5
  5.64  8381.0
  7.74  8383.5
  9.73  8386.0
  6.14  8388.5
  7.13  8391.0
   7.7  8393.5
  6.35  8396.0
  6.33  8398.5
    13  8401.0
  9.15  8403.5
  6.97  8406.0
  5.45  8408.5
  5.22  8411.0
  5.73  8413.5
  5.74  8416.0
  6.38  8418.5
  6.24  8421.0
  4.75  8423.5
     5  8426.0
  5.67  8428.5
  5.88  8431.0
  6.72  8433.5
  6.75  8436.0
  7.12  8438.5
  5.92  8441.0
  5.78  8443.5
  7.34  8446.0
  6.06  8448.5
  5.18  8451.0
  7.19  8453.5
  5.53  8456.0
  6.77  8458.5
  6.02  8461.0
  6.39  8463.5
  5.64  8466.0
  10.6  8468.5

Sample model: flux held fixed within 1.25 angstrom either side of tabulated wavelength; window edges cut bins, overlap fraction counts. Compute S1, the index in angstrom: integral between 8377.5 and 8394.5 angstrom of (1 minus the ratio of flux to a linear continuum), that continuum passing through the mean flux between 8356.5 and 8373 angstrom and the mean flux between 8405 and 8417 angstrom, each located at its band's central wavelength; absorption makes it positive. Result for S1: -4.06 angstrom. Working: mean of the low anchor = 6.1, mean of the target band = 7.39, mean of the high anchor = 5.8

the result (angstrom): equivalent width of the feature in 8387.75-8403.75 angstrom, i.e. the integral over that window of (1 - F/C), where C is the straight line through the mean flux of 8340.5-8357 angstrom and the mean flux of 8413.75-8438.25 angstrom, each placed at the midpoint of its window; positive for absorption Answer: -4.58 angstrom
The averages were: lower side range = 6.58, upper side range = 5.95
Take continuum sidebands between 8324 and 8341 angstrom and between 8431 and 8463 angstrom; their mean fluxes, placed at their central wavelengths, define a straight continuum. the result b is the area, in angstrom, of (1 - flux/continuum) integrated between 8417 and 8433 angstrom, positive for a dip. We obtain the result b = 0.8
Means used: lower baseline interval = 4.5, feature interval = 5.7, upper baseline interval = 6.35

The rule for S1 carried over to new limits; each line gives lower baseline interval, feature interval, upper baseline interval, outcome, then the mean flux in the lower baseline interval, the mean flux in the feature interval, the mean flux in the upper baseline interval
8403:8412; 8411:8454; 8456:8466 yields 2.2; 6.53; 6.04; 6.19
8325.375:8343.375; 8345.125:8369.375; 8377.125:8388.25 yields -3.5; 4.38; 6.59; 7.54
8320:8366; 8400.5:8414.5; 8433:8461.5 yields -2.7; 5.84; 7.33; 6.36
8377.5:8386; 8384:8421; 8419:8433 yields -3.4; 7.4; 7.19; 5.62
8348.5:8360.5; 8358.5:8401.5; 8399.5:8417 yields -2.4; 5.87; 6.94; 7.33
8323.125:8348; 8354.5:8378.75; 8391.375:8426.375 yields -0.1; 5.48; 6.06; 6.77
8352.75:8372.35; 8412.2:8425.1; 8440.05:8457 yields 0.8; 6.02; 5.75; 6.16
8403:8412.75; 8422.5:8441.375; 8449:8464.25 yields 0.9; 6.46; 6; 6.17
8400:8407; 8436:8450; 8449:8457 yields 0.6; 9.69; 6.45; 5.99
